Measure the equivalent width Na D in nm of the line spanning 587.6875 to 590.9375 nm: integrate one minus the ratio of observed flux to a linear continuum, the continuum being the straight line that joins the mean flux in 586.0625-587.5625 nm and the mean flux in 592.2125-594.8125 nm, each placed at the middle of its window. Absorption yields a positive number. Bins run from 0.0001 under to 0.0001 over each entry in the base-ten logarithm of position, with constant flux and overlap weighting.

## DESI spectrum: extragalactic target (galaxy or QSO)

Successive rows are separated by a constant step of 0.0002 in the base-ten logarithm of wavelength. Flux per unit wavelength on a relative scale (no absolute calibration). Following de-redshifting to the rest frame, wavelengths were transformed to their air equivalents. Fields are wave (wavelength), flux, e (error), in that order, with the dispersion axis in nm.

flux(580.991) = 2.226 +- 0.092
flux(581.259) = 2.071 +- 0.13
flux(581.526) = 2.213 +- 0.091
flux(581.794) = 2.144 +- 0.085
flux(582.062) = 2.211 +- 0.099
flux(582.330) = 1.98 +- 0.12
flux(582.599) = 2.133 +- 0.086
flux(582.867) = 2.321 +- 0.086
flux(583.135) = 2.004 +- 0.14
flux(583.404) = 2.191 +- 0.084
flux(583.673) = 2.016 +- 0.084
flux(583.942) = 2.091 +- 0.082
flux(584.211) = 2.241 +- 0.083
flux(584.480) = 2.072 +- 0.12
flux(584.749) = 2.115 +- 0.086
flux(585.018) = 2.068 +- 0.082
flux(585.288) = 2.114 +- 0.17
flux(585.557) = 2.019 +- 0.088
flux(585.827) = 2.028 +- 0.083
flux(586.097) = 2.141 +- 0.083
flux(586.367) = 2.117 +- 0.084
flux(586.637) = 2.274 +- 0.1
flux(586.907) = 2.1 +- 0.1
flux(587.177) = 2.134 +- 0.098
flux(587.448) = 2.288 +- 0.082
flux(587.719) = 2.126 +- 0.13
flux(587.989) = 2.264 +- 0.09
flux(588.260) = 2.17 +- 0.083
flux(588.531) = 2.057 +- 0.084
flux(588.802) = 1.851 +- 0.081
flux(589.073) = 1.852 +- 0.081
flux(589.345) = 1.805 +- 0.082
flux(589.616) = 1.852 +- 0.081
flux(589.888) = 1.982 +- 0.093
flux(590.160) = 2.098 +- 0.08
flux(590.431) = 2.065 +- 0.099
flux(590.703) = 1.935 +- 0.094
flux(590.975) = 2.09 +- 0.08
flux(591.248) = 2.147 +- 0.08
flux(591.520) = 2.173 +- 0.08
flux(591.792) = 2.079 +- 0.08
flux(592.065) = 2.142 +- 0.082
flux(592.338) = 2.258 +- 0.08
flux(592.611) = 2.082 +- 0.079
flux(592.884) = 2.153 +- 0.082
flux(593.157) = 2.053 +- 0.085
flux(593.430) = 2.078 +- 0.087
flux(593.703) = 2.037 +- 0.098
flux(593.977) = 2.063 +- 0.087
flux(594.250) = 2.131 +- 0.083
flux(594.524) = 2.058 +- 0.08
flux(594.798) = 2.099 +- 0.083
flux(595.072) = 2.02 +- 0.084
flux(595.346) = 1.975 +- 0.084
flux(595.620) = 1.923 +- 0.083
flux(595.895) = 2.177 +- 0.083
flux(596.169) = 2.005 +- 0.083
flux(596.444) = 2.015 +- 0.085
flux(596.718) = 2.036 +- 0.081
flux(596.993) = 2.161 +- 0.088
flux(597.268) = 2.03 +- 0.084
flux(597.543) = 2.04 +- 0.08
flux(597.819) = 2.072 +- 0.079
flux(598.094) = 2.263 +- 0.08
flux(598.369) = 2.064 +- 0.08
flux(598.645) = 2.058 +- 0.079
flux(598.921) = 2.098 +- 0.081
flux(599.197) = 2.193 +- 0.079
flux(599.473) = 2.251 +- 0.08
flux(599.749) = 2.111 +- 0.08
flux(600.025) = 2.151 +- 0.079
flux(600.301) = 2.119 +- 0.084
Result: 0.22 nm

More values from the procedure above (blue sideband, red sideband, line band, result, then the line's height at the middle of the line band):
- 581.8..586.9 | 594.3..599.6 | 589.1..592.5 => 0.09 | 2.1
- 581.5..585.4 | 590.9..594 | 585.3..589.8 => 0.11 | 2.12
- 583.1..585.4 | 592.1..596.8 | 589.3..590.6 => 0.07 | 2.09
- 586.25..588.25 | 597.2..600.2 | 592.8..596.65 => 0.16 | 2.15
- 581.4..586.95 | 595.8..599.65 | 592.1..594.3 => 0.00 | 2.11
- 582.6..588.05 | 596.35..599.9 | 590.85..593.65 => 0.00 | 2.12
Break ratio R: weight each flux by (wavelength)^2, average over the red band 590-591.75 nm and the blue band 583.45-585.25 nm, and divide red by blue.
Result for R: 1.0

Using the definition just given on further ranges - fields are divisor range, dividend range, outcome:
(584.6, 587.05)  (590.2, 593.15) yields 1.02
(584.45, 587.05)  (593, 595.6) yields 1.00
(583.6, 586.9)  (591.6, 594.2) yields 1.03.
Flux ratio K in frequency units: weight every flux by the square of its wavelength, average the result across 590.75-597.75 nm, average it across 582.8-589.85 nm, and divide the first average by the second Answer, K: 1.0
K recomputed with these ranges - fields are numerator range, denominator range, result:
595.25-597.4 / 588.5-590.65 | 1.08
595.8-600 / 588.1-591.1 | 1.09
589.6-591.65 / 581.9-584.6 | 0.99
